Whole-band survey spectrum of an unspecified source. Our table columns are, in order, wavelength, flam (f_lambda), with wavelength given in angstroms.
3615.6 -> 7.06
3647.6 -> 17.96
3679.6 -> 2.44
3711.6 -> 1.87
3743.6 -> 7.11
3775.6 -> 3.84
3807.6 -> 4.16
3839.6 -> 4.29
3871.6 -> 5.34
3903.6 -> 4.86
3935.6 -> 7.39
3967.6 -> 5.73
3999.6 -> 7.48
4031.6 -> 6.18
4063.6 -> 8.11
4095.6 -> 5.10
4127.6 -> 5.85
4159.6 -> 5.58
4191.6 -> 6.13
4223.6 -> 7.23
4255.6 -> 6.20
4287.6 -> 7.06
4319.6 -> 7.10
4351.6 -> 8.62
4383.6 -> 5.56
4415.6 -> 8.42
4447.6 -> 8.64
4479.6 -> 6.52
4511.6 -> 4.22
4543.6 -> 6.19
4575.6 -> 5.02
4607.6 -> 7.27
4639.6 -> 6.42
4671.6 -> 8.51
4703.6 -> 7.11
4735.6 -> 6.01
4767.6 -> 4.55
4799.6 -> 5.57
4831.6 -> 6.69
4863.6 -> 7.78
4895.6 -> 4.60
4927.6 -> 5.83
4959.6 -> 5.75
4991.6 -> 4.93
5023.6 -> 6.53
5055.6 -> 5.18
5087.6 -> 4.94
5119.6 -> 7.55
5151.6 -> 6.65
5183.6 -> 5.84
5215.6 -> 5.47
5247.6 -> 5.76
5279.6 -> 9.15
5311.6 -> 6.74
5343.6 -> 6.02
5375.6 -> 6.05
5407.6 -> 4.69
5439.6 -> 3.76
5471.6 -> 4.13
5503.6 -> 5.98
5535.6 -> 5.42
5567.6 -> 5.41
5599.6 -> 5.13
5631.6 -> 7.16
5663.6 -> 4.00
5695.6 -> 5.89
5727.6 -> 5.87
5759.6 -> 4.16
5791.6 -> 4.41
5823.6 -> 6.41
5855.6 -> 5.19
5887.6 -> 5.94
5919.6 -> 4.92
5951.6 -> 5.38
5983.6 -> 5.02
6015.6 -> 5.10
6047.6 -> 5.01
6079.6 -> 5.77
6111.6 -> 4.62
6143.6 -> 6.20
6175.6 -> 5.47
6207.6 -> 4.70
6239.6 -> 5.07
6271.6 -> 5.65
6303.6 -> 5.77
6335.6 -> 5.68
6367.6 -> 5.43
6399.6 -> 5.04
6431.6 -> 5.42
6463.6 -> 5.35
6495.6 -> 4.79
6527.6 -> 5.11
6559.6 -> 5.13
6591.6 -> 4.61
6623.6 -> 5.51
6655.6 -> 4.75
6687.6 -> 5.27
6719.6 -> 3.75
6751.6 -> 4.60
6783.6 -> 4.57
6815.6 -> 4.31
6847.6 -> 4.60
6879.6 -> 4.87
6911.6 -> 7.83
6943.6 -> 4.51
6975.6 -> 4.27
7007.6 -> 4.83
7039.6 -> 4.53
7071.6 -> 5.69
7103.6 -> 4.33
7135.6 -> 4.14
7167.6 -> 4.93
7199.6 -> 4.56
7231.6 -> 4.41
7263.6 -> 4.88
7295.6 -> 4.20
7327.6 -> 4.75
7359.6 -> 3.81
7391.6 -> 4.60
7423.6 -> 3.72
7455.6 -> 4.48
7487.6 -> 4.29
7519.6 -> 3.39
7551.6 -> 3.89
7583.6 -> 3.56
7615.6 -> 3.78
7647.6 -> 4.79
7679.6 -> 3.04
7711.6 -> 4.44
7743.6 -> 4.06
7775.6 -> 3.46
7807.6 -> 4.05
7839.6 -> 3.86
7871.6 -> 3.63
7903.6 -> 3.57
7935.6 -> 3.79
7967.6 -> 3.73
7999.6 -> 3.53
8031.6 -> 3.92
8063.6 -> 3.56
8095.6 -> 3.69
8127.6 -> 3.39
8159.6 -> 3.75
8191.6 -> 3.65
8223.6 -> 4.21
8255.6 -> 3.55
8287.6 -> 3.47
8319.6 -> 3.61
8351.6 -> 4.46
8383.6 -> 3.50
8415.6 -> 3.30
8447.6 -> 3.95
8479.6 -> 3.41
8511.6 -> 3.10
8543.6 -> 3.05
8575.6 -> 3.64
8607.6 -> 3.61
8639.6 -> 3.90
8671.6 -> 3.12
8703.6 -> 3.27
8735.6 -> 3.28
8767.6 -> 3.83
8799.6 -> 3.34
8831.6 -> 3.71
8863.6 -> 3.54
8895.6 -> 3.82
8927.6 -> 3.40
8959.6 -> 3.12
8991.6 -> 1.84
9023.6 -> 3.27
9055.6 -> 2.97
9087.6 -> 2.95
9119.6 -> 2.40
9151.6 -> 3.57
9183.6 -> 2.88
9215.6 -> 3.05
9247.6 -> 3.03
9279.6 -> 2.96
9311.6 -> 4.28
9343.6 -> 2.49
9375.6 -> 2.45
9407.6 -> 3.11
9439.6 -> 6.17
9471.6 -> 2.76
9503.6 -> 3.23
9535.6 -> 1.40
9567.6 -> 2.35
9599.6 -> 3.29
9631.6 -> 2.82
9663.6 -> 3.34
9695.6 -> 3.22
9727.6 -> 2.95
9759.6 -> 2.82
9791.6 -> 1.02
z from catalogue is 0.05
